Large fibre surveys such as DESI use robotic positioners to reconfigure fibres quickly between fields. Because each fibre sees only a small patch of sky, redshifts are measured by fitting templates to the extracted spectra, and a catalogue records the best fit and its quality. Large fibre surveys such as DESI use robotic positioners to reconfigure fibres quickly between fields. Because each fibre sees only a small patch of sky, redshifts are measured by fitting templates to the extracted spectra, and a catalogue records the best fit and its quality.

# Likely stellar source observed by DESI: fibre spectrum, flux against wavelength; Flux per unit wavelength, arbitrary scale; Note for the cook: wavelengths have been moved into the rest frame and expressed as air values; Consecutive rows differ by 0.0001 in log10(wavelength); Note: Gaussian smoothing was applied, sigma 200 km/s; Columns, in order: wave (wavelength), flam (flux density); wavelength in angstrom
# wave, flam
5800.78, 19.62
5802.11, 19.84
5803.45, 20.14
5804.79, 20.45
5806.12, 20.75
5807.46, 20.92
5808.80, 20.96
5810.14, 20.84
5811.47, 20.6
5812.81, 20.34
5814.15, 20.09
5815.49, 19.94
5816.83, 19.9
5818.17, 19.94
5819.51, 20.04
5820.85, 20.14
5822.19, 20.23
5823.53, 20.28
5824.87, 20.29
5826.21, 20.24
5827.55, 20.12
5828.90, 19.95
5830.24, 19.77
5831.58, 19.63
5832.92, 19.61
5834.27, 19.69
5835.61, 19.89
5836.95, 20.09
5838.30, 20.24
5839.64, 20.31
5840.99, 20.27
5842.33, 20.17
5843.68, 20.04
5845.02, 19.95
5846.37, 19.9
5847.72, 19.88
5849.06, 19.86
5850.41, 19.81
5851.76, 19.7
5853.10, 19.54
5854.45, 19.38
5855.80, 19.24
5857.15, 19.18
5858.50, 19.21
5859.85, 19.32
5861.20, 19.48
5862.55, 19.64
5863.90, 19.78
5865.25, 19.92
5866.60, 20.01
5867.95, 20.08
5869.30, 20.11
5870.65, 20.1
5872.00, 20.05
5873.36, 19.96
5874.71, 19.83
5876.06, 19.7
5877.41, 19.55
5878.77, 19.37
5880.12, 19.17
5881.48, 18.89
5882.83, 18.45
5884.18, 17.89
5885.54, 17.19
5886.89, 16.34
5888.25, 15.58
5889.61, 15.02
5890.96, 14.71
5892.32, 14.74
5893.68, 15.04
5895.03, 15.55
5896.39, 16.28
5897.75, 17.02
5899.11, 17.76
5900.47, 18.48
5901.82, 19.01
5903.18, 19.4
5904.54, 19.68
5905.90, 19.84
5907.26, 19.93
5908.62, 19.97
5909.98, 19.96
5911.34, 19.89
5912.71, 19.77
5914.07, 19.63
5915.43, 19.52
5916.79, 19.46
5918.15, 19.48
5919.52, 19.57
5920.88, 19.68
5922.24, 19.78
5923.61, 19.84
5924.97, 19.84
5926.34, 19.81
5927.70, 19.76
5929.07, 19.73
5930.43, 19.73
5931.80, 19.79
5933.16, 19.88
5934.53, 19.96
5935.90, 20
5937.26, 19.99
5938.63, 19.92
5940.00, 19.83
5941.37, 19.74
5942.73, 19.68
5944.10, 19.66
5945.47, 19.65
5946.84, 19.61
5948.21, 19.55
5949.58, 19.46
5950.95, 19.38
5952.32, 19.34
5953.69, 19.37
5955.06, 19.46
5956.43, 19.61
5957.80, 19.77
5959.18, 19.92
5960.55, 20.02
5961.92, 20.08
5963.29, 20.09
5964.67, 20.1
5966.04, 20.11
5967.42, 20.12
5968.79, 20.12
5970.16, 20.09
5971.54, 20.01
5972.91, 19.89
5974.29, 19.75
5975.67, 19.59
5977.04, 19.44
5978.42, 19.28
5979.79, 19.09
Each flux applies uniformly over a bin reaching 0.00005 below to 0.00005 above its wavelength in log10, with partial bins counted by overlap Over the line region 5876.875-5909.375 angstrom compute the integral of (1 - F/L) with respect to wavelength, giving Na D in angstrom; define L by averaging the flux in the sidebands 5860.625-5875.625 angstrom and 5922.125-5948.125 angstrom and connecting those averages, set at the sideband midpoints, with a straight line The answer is 3.54 angstrom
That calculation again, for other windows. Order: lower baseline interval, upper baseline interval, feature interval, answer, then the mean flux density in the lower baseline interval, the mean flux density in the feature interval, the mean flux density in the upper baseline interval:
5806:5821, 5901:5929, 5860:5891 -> 1.8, 20.4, 18.8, 19.7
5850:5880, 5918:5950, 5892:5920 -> 1.6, 19.7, 18.6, 19.8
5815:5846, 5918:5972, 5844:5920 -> 4.1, 20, 18.9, 19.8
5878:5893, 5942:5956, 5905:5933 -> -2.1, 17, 19.8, 19.5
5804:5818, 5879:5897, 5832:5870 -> -2.8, 20.5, 19.8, 16.6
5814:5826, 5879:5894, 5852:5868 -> -1.3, 20.1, 19.6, 16.8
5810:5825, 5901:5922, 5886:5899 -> 2.7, 20.2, 15.7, 19.7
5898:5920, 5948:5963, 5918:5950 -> -0.3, 19.4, 19.8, 19.7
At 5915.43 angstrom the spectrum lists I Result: 19.52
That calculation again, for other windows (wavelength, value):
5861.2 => 19.48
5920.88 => 19.68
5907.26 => 19.93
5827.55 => 20.12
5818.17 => 19.94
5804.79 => 20.45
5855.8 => 19.24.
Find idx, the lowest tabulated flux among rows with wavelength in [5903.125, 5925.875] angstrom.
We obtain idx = 19.4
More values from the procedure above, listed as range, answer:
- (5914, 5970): 19.34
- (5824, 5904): 14.71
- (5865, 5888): 16.34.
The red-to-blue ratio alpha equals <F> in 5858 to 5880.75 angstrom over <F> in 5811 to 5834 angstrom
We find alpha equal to 1.0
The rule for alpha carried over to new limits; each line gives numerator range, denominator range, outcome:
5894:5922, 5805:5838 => 0.94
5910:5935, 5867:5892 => 1.07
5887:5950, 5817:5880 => 0.95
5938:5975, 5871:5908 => 1.10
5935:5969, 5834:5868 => 1.00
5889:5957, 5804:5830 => 0.94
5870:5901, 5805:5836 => 0.88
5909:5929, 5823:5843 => 0.98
